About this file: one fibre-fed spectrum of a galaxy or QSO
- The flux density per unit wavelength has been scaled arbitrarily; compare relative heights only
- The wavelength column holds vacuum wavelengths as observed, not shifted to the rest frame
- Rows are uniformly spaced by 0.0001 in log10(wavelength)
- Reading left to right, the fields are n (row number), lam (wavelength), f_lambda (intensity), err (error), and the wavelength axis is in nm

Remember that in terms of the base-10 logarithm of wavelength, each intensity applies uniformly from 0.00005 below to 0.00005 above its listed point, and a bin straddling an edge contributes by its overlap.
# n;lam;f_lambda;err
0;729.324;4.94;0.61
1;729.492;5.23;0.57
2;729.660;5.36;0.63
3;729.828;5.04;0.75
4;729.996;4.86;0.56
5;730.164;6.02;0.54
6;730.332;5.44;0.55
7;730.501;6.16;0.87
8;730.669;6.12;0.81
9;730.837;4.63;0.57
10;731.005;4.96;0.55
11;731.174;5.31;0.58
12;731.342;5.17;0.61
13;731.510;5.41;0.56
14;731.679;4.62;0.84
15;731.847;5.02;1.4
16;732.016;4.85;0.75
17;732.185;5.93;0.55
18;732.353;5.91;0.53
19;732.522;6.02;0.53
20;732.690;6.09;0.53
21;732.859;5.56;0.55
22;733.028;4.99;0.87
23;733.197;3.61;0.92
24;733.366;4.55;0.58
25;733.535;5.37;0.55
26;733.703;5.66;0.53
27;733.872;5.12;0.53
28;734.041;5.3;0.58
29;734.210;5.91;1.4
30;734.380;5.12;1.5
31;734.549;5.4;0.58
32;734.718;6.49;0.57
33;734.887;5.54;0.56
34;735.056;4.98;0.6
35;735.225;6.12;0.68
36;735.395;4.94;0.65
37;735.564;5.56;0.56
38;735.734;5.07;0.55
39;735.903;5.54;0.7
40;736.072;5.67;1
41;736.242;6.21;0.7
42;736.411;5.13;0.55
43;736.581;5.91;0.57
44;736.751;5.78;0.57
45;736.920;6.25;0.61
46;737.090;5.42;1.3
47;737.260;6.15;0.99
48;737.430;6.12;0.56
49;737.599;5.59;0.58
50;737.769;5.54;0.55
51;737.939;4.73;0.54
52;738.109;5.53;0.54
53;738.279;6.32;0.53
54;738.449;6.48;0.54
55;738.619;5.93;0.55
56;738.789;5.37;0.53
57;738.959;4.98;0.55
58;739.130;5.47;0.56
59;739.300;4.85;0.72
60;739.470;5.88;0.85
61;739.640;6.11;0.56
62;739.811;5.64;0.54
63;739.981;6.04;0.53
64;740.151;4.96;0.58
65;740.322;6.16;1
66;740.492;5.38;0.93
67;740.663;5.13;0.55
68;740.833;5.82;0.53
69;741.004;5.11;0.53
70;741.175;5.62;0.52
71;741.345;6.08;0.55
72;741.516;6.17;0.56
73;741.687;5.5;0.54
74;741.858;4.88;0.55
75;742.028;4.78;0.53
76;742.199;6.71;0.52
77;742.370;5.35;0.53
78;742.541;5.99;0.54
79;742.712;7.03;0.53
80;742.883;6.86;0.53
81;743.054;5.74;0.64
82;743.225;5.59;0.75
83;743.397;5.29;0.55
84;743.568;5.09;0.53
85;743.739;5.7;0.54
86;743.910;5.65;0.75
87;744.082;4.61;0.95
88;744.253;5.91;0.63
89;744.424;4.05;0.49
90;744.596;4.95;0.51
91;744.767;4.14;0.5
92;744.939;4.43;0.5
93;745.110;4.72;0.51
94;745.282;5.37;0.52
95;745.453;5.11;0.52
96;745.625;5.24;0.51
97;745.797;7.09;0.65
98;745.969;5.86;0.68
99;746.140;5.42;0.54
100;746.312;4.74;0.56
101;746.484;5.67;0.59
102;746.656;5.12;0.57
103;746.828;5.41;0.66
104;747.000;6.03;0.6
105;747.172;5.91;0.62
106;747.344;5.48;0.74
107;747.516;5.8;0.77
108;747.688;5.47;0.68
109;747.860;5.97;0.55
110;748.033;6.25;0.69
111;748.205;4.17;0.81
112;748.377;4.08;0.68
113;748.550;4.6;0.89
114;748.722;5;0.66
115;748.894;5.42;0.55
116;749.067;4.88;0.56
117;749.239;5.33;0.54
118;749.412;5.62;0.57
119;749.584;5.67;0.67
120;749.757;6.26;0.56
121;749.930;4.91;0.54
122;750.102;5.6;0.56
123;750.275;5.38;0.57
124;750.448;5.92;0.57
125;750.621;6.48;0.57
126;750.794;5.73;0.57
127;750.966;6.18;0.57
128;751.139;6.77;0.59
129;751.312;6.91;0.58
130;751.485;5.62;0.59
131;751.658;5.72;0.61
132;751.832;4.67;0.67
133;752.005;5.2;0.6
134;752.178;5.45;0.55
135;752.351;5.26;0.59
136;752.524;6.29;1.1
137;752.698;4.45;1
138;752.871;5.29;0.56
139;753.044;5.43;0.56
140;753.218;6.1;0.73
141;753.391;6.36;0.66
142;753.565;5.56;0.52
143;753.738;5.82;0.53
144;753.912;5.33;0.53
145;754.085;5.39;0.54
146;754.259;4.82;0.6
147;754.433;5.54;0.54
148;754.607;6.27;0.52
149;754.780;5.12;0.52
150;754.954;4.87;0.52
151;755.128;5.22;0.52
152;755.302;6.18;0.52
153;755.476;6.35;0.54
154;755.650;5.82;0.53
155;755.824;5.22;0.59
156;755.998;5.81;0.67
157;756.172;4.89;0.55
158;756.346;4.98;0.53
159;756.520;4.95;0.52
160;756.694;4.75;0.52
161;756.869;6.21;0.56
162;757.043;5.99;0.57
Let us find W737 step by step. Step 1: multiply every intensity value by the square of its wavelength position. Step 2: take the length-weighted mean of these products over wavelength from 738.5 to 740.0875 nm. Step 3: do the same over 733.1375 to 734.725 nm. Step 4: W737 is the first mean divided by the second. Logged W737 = 1.1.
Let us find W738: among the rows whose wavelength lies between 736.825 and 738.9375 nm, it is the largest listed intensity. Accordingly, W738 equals 6.48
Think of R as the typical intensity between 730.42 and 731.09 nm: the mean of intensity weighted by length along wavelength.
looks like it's 5.47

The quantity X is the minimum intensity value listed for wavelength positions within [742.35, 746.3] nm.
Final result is 4.05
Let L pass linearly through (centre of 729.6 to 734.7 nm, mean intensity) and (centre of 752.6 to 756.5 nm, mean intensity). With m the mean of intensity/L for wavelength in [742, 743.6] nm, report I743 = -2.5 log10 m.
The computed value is -0.10 mag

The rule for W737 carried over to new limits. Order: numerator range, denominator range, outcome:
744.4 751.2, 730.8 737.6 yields 1.03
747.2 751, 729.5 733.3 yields 1.08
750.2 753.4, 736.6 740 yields 1.04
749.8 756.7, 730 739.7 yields 1.07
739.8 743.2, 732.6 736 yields 1.10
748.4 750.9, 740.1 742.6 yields 1.00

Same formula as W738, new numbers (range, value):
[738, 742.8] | 7.03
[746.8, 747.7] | 6.03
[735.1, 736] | 6.12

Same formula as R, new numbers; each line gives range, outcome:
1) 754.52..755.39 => 5.53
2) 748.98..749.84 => 5.55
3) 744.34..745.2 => 4.46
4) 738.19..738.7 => 6.24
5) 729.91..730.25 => 5.44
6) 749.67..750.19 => 5.59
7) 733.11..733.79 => 4.8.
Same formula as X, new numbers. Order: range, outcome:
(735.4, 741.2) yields 4.73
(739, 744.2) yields 4.61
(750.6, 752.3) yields 4.67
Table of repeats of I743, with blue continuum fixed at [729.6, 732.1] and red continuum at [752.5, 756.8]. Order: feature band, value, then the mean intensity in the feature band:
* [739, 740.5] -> -0.05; 5.6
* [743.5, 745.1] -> 0.09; 4.94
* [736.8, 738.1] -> -0.07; 5.68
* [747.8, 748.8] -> 0.09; 4.98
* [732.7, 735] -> 0.00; 5.3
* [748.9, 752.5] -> -0.05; 5.68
